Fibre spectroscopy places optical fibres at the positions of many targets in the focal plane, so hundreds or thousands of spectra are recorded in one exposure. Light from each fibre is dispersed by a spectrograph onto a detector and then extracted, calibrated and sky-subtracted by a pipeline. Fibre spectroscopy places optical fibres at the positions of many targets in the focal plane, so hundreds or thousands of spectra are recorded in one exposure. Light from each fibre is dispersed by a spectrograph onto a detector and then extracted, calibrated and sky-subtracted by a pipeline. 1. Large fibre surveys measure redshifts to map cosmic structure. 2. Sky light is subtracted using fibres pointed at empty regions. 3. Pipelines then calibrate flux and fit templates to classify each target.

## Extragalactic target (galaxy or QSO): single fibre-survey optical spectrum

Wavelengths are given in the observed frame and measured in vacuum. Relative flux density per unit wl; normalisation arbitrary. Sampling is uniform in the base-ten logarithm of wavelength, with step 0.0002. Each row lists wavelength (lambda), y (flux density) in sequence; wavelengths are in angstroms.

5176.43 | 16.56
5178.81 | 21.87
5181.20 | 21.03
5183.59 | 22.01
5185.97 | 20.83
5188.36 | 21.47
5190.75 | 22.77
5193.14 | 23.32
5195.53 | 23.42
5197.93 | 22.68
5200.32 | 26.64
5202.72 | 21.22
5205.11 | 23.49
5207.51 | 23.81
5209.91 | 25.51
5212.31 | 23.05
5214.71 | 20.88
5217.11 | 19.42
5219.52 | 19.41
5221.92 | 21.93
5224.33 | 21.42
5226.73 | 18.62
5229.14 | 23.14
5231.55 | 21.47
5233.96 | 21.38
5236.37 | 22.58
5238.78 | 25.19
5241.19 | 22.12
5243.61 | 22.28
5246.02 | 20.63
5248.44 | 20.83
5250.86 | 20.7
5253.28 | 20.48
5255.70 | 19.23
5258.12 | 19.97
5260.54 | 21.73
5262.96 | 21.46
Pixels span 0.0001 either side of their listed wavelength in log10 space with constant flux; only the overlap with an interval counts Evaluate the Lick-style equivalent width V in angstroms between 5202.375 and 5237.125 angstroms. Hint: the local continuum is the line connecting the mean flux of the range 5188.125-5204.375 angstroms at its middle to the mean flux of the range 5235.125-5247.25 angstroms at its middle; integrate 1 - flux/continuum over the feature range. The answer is 1.6 angstroms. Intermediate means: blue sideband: 23.2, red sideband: 22.6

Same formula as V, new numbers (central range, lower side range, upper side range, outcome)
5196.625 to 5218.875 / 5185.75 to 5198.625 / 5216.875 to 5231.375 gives -1.2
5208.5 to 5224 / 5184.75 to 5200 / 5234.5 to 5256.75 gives 0.3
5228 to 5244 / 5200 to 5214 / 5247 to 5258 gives -0.8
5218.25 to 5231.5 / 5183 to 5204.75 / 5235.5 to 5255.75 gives 0.7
